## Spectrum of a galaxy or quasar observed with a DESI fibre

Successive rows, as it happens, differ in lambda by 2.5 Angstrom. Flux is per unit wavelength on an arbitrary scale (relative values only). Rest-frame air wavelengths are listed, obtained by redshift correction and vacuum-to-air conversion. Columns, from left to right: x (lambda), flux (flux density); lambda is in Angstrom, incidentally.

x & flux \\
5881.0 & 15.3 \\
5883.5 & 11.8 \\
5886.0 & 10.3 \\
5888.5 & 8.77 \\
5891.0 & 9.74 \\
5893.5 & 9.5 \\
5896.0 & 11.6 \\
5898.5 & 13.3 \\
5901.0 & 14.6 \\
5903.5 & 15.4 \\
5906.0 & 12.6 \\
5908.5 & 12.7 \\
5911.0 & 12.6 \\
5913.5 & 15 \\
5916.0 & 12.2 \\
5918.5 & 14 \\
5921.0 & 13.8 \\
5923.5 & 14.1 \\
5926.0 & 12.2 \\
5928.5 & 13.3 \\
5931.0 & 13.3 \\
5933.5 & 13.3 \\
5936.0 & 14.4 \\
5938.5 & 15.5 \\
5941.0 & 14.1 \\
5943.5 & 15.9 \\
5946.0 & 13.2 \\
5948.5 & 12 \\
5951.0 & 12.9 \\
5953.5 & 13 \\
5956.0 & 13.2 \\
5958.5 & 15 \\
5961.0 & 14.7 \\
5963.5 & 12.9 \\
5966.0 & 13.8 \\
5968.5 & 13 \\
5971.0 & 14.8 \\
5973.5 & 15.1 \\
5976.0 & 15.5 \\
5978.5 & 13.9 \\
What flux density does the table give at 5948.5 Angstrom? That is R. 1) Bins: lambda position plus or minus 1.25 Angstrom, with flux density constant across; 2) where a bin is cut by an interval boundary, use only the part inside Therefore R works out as 12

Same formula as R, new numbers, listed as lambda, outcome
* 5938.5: 15.5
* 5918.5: 14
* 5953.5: 13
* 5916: 12.2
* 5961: 14.7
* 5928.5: 13.3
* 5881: 15.3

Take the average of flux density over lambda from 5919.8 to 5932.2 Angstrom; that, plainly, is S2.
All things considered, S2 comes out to 13.3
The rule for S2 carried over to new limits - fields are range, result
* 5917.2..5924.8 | 13.9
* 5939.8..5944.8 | 15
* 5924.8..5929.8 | 12.8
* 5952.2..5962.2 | 14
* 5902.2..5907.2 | 14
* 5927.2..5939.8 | 14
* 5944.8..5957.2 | 12.9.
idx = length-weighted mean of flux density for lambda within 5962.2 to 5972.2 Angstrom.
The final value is 13.6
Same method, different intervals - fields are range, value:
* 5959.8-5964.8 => 13.8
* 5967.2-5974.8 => 14.3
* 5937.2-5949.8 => 14.1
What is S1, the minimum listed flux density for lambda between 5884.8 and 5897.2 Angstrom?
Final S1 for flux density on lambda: 8.77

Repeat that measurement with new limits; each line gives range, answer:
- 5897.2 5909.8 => 12.6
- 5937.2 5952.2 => 12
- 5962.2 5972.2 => 12.9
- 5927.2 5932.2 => 13.3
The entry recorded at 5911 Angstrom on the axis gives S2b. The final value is 12.6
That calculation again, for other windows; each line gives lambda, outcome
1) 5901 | 14.6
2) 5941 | 14.1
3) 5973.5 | 15.1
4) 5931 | 13.3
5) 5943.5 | 15.9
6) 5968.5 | 13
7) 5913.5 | 15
